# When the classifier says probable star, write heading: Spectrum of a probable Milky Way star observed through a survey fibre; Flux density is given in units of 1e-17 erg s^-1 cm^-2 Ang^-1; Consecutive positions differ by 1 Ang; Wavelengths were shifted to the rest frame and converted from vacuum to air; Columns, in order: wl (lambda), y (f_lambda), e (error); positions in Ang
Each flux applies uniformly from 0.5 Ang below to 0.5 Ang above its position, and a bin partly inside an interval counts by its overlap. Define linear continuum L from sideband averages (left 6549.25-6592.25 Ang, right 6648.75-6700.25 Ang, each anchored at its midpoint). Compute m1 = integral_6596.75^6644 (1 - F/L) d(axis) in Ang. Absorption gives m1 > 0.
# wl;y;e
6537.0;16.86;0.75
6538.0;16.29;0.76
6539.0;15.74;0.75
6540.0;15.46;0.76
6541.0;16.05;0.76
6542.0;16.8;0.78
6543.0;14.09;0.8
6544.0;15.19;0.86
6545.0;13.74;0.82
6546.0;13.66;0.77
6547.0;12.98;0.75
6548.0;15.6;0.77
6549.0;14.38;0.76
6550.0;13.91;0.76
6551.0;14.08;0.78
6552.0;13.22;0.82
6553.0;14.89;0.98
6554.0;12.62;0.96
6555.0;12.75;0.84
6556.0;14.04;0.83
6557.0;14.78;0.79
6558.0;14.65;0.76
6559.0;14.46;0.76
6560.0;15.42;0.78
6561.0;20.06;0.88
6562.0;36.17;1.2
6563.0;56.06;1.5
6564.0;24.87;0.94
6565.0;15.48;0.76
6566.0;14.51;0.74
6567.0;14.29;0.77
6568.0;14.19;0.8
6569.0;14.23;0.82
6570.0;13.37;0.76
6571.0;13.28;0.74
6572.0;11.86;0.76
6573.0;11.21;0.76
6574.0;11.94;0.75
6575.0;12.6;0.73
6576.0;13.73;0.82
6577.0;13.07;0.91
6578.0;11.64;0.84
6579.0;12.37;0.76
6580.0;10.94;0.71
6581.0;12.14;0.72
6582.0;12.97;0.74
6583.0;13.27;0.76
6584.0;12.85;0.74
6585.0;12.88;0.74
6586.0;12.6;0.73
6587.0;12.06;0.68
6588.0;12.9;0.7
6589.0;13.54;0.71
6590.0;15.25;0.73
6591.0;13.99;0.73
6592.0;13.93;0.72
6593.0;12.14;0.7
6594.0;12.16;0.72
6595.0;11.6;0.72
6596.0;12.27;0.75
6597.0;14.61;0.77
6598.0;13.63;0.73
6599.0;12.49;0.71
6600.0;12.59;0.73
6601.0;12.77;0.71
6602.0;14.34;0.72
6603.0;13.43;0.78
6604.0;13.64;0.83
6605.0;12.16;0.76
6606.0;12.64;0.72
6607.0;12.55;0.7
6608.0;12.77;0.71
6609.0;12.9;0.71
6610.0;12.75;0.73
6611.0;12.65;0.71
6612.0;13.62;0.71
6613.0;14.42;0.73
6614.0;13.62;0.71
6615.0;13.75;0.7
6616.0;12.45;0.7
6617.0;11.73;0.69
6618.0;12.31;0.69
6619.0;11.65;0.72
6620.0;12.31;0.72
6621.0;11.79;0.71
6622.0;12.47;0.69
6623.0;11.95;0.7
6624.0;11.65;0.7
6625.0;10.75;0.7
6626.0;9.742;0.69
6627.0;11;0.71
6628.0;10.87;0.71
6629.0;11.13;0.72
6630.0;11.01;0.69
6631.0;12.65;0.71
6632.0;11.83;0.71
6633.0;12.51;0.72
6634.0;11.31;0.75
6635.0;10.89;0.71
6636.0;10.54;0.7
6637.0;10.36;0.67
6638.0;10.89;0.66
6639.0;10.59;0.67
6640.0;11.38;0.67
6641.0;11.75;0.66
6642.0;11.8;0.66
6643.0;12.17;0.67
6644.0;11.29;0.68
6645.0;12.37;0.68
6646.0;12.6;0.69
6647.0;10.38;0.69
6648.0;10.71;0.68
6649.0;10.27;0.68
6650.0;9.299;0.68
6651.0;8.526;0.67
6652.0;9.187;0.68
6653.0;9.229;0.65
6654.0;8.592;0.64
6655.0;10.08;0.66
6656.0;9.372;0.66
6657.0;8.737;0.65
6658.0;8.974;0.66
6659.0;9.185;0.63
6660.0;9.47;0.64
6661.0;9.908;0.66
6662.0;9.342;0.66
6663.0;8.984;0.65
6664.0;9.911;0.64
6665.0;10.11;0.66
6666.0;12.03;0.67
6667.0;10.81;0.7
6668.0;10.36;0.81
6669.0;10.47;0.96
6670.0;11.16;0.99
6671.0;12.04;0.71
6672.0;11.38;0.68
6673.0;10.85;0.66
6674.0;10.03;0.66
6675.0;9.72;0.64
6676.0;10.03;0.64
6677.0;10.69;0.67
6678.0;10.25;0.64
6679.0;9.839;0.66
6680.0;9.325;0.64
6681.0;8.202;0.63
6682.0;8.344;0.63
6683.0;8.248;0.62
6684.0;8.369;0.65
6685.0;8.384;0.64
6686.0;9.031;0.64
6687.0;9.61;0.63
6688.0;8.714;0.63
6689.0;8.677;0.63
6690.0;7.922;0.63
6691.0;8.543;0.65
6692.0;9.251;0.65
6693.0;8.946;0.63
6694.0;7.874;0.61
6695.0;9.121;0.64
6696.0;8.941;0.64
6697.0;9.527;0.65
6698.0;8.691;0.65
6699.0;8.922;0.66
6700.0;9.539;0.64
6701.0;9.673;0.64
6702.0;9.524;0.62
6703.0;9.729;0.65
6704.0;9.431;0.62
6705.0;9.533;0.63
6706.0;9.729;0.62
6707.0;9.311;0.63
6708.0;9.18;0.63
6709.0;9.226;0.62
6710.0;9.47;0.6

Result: 1.4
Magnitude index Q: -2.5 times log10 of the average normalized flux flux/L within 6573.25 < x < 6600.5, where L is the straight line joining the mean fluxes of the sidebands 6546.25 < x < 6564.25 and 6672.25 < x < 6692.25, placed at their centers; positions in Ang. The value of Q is 0.250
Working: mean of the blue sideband 18.5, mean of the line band 12.8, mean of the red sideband 9.23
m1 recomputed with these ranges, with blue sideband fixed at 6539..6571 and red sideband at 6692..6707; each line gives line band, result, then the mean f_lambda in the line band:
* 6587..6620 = 3.0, 13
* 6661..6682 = 1.0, 10.2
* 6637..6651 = 1.3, 11.1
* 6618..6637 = 2.3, 11.4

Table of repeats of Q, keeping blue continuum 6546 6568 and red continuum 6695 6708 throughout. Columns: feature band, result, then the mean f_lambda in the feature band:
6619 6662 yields 0.204 mag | 10.7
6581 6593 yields 0.215 mag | 13.2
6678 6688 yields 0.176 mag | 8.88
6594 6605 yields 0.177 mag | 13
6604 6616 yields 0.130 mag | 13.1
